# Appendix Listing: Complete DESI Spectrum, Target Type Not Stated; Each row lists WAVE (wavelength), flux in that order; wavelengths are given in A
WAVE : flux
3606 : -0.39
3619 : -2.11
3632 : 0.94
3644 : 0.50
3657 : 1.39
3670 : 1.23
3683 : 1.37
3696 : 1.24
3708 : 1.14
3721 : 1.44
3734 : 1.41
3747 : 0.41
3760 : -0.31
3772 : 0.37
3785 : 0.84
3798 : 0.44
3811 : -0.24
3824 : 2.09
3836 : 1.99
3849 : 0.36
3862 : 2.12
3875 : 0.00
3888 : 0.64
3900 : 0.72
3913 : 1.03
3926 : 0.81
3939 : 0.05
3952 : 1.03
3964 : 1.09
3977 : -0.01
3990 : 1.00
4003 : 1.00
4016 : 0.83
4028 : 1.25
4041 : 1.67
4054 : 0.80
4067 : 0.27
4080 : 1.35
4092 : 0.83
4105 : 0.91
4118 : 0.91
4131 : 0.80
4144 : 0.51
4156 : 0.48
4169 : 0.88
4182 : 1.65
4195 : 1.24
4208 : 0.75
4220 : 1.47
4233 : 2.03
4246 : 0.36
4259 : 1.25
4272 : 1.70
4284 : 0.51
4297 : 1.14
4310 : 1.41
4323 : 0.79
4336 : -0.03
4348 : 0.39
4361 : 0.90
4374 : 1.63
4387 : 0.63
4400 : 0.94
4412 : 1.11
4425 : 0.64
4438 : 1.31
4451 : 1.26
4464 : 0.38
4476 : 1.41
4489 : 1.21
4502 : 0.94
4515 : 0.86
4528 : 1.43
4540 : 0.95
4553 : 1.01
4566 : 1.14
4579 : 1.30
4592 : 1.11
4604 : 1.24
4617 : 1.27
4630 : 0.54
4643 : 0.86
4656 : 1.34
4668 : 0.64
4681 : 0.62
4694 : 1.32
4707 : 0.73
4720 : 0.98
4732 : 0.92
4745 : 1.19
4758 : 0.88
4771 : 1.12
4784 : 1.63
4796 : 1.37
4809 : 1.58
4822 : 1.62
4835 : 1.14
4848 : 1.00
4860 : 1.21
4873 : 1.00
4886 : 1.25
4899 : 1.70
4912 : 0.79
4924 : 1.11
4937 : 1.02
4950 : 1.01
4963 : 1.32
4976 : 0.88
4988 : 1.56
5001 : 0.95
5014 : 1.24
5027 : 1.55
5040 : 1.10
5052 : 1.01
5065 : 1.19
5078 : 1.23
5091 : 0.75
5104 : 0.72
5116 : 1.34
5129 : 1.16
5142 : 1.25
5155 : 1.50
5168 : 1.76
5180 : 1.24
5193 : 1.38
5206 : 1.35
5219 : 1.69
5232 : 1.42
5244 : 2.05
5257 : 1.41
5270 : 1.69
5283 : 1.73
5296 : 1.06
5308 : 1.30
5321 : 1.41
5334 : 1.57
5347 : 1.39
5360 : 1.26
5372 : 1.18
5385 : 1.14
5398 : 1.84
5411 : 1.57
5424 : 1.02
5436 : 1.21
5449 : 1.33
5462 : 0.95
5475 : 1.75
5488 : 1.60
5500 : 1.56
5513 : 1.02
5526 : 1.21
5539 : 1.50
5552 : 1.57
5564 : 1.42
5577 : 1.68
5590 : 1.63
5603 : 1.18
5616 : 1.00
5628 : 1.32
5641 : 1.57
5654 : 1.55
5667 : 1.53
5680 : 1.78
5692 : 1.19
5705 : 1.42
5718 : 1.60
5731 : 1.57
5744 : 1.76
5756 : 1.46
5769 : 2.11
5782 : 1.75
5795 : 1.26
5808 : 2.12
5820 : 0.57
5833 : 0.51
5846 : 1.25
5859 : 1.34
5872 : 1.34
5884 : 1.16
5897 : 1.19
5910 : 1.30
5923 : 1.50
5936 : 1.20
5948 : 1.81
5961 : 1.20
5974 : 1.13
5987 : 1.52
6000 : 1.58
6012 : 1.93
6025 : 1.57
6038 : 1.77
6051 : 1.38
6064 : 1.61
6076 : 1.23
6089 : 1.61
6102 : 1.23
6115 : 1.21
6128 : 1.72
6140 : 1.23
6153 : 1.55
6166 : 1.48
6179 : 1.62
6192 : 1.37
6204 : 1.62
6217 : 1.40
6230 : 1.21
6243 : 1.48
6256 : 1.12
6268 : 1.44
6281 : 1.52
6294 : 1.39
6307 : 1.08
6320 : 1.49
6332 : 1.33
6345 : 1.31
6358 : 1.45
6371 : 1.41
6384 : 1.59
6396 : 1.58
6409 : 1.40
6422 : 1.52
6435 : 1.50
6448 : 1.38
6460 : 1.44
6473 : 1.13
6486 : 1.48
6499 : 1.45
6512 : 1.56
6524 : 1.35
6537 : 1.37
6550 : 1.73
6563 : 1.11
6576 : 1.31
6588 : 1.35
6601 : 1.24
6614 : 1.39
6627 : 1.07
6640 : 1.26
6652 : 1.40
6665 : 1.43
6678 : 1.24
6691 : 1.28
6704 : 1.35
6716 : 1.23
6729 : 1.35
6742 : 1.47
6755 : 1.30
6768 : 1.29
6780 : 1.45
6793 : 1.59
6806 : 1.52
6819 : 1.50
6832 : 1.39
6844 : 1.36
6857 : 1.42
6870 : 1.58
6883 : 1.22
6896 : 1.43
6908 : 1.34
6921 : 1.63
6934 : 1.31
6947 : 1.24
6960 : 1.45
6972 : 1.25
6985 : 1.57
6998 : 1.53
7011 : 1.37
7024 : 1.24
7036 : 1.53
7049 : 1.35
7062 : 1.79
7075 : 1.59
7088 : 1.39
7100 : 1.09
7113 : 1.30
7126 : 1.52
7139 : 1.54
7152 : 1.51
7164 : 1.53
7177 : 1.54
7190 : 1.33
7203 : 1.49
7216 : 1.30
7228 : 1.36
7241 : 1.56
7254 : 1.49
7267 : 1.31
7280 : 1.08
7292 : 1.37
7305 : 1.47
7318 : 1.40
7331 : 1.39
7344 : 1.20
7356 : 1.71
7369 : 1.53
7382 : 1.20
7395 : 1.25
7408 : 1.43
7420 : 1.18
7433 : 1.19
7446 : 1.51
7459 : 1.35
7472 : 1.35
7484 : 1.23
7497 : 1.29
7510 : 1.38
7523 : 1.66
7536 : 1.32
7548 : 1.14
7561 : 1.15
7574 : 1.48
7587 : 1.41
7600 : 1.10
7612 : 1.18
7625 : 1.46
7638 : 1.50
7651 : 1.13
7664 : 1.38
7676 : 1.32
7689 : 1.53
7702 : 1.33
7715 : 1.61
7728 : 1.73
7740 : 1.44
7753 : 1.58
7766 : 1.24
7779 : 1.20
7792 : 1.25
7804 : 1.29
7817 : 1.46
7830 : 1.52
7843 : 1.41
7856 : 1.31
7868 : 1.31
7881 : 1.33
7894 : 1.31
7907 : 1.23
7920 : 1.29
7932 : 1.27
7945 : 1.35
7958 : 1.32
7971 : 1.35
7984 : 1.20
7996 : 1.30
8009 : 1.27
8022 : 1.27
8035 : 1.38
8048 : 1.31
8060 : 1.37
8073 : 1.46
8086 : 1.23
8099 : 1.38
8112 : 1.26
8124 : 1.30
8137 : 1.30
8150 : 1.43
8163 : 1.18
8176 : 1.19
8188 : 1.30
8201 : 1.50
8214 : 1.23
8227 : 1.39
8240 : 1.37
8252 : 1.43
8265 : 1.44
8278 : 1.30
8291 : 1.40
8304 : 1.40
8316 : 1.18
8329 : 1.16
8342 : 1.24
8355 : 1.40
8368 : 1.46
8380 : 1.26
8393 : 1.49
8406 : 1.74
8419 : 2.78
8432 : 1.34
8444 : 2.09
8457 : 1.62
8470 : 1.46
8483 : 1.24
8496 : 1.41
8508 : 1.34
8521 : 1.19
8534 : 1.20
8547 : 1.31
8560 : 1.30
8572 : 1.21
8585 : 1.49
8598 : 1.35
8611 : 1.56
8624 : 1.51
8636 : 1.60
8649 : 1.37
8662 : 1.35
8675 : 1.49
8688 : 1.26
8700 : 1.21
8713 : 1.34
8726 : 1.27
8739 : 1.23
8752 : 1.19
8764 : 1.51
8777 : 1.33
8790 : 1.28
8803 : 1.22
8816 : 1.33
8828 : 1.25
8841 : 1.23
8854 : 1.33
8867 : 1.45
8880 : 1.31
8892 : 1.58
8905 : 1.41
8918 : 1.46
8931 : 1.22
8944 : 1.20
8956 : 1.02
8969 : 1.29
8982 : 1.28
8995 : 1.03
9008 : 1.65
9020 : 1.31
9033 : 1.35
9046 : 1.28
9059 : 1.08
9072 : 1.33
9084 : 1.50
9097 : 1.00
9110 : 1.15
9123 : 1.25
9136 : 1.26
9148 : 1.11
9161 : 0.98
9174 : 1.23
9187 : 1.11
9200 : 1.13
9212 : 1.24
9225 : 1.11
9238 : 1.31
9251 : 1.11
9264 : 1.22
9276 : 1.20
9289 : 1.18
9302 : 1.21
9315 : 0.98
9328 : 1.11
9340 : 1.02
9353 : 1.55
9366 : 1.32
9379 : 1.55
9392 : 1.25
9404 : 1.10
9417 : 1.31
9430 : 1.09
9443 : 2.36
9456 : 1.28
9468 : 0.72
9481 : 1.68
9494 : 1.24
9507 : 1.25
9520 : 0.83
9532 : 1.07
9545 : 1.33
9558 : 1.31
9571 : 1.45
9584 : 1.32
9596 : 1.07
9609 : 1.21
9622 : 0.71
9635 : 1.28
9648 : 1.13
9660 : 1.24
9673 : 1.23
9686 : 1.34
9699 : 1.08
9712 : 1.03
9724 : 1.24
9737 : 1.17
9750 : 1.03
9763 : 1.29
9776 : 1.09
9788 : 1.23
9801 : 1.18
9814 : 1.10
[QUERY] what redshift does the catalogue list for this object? 0.282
